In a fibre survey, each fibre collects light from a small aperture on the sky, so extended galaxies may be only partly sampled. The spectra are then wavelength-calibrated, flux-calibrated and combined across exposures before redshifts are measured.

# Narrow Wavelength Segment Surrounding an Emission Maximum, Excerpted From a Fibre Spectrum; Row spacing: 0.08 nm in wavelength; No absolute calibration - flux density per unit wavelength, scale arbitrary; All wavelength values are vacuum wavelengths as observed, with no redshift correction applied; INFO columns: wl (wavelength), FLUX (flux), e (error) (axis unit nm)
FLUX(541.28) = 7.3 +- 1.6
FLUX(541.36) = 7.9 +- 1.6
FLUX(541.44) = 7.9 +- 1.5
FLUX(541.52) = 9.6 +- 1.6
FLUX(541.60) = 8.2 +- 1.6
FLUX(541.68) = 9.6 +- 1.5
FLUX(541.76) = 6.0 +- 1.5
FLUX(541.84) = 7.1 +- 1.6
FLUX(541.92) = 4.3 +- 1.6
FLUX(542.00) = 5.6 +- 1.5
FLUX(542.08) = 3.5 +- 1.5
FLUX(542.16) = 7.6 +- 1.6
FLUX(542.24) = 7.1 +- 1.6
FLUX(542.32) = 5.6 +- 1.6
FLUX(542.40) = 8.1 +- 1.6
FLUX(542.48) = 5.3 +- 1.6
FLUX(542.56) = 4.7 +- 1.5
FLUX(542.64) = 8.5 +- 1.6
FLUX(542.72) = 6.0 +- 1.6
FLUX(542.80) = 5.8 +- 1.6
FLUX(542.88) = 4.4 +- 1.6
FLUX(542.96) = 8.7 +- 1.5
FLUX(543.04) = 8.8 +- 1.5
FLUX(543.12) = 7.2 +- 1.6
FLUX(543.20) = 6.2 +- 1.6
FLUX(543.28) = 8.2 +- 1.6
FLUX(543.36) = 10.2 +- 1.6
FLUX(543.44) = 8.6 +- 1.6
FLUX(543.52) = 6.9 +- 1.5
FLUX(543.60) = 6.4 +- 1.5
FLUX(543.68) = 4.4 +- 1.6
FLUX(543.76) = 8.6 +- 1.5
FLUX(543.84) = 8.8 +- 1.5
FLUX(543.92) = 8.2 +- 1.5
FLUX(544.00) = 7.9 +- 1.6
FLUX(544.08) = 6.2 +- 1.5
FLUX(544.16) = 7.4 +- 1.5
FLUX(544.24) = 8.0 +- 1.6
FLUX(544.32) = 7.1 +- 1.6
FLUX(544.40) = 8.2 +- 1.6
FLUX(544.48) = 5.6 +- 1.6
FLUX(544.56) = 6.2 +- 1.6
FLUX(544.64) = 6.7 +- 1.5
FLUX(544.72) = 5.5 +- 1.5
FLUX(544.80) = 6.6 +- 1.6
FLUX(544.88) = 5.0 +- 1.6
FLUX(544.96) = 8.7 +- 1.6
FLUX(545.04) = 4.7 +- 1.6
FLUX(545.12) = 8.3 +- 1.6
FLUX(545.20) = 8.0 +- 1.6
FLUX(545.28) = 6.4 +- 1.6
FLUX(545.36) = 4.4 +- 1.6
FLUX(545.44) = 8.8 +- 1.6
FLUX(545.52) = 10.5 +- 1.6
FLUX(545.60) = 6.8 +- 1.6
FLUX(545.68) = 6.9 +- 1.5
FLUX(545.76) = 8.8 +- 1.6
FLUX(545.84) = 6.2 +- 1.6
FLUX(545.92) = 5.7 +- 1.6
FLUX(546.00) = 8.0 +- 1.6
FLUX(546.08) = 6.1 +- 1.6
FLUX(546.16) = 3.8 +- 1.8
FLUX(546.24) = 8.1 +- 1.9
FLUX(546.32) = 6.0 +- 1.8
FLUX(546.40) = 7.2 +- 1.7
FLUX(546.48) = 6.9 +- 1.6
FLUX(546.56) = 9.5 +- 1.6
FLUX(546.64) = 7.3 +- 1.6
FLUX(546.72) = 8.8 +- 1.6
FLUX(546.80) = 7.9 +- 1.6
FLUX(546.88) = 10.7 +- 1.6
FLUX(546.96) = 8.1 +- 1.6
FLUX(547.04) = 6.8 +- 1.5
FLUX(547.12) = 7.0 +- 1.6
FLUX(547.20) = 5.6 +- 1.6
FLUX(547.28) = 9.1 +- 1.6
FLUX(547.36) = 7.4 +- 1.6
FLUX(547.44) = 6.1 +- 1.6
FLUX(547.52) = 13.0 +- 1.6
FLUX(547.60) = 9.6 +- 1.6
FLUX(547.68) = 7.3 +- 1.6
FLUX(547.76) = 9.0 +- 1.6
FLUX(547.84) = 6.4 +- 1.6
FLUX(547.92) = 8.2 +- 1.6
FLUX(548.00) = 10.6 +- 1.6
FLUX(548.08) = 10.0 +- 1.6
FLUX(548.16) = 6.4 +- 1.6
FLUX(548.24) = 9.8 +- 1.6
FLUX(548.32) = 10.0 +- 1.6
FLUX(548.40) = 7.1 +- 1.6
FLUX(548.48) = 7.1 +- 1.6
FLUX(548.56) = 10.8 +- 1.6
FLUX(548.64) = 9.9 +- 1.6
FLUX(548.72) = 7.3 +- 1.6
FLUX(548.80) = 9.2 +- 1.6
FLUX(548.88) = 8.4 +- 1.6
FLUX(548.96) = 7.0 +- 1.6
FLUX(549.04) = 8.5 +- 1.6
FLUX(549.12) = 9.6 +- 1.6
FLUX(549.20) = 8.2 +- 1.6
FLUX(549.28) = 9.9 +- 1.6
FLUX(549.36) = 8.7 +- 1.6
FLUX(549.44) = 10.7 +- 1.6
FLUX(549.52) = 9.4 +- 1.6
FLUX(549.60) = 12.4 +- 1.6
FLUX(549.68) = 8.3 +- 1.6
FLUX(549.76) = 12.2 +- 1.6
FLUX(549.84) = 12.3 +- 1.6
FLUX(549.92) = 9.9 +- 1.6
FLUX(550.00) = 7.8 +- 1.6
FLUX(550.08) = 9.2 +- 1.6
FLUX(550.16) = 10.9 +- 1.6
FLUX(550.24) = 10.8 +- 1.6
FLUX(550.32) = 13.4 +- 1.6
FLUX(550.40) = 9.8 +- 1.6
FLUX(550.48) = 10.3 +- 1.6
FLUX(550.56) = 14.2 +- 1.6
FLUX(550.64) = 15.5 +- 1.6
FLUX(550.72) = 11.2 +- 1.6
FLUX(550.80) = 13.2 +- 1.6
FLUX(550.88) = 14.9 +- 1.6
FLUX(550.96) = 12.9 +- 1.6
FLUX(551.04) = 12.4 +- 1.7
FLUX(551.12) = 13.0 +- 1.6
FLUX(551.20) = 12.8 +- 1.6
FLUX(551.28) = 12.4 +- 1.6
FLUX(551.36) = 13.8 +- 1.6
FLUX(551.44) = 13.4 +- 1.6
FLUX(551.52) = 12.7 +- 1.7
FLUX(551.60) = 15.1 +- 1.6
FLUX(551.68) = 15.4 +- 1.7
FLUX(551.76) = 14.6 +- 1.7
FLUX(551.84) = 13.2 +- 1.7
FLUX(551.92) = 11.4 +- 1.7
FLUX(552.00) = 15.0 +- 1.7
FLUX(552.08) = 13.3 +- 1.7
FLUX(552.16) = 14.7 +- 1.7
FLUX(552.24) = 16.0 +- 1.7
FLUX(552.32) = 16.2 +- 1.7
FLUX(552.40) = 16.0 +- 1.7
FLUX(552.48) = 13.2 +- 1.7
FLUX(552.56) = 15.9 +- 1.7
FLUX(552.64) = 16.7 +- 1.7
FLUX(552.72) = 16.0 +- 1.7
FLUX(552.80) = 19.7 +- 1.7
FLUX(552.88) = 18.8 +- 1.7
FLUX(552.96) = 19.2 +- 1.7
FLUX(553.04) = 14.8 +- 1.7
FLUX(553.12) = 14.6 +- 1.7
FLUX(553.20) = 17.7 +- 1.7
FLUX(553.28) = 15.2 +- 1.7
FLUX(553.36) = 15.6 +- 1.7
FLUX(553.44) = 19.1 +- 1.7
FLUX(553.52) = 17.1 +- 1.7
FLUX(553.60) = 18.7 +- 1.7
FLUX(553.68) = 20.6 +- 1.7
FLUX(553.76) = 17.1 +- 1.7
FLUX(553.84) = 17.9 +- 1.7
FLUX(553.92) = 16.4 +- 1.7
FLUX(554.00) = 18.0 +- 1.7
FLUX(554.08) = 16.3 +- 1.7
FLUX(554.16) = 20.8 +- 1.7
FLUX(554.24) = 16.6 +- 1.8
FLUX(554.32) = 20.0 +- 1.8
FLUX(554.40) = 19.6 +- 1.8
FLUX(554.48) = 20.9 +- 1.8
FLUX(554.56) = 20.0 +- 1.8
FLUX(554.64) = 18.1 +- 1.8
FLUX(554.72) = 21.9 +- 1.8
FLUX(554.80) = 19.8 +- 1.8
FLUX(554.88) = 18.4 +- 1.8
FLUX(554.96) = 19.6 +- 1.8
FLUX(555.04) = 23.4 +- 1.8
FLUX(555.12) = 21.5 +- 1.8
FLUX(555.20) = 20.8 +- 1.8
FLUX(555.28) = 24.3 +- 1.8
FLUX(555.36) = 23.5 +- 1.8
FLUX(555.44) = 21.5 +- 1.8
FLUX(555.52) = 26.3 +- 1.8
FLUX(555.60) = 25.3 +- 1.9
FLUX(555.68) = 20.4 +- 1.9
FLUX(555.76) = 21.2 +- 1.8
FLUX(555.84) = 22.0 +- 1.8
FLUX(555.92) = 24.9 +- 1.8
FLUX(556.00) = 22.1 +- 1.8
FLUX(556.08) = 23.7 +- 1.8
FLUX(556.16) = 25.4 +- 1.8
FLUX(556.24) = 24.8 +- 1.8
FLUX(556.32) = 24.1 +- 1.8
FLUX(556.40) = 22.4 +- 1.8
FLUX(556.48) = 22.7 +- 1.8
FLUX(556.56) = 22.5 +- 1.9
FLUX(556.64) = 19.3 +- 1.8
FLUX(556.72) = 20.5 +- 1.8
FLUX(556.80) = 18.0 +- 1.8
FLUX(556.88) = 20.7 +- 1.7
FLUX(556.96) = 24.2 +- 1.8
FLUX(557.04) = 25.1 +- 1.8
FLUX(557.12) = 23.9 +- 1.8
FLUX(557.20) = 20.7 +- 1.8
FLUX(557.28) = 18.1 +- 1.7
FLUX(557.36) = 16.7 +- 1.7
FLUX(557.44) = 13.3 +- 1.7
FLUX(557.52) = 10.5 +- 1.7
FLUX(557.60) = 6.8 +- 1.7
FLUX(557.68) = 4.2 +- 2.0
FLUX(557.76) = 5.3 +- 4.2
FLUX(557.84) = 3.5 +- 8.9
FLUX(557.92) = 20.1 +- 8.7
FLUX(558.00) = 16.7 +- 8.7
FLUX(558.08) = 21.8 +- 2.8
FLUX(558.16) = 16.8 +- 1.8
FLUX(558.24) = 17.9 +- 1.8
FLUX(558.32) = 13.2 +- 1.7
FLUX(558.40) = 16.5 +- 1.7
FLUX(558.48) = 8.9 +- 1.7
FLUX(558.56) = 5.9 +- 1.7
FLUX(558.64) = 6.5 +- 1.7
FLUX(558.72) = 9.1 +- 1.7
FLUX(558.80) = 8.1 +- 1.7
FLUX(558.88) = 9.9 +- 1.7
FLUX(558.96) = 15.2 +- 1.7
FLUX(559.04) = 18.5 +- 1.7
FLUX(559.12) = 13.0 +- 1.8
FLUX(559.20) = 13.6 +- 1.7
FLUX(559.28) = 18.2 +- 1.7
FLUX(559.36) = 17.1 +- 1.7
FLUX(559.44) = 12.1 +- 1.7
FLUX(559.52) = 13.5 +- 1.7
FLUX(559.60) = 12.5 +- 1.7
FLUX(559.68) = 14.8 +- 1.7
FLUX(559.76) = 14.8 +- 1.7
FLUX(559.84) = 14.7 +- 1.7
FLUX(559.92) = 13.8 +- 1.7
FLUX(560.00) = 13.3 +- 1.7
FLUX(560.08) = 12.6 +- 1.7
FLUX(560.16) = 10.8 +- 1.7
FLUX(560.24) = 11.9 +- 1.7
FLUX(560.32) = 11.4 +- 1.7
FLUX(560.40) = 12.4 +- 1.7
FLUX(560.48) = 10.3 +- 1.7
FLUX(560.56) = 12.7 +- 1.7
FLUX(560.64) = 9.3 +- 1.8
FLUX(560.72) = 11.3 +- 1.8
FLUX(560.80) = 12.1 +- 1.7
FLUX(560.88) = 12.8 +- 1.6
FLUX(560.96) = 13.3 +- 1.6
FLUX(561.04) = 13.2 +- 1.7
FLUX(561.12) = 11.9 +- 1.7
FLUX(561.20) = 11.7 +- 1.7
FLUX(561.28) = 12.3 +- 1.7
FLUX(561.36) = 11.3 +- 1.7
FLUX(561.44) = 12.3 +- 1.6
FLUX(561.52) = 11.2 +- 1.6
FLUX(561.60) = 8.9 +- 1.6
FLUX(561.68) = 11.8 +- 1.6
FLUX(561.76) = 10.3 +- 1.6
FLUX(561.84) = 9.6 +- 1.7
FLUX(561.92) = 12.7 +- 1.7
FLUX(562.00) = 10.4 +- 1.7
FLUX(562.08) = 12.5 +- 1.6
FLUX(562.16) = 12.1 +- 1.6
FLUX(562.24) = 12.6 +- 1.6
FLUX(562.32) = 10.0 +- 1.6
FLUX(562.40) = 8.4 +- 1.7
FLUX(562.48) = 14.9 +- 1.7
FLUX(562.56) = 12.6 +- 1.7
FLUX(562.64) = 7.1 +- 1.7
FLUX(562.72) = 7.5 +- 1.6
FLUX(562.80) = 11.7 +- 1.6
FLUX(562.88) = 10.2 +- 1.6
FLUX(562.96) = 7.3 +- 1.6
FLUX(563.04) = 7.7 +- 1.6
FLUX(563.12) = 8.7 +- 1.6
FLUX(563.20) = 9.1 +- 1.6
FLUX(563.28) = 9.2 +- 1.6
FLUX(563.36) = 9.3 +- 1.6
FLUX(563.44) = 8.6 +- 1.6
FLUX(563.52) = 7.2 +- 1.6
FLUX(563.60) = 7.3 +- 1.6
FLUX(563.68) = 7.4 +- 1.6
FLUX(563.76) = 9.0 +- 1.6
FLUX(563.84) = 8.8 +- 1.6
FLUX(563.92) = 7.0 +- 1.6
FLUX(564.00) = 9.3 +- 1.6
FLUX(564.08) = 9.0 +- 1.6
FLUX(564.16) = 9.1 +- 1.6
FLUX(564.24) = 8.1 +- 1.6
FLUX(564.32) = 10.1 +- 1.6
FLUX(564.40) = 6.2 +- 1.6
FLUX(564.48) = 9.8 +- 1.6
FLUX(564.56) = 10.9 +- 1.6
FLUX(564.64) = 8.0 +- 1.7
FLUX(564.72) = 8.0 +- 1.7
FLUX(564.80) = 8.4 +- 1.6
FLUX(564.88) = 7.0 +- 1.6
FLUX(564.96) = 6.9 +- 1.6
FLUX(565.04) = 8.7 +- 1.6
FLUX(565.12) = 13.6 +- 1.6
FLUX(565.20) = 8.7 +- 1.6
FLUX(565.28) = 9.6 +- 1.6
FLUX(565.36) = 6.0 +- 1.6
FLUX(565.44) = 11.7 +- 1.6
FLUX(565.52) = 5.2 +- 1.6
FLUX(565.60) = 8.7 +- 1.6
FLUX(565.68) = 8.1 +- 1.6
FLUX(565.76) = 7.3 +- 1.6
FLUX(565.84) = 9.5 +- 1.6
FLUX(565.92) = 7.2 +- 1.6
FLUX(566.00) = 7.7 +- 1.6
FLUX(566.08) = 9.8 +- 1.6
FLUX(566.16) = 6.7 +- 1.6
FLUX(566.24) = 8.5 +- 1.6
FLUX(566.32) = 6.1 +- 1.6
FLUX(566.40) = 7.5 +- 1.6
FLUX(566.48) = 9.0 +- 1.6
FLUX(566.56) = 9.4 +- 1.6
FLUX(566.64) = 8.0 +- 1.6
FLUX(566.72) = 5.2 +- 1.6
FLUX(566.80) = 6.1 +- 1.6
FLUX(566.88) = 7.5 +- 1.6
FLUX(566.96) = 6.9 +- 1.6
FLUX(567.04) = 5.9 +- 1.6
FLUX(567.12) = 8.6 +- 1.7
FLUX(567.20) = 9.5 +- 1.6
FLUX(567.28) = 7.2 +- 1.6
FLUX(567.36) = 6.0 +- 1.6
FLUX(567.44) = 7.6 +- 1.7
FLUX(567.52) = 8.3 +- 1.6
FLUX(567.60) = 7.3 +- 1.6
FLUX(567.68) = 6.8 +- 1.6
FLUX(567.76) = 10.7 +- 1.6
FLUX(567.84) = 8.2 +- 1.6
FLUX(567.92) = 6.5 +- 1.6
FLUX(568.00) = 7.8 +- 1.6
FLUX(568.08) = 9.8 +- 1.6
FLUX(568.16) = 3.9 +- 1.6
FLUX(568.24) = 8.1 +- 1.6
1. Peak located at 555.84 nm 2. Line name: C IV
